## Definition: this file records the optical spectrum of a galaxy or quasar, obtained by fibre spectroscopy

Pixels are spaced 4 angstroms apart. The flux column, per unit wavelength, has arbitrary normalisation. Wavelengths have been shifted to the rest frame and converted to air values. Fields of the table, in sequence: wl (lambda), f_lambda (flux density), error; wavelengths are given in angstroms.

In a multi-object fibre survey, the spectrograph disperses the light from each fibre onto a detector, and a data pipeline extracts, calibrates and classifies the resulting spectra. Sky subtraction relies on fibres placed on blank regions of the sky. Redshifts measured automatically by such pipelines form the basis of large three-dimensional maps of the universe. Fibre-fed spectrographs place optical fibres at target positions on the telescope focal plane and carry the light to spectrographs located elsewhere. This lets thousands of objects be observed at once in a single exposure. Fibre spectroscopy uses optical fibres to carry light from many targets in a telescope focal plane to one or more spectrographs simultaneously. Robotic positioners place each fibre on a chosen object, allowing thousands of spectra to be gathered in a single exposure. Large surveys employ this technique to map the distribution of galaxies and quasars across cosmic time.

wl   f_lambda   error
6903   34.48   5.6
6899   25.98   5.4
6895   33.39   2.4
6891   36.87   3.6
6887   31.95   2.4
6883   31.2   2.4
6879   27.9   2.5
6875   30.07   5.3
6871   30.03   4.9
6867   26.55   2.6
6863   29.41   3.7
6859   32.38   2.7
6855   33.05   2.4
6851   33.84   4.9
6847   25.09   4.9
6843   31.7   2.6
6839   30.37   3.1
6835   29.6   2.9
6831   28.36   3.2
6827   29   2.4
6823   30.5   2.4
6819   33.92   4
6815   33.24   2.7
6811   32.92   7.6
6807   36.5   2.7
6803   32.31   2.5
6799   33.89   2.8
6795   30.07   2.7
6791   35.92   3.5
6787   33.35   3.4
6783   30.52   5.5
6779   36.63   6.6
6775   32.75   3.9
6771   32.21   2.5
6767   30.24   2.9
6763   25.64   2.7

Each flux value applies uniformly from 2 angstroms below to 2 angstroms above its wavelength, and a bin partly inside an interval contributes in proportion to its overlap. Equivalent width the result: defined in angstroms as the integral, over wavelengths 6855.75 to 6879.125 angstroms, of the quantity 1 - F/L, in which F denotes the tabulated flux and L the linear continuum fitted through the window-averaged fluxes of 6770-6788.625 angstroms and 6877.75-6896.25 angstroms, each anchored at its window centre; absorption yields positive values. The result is 2.0 angstroms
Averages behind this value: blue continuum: 33.1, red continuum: 32.4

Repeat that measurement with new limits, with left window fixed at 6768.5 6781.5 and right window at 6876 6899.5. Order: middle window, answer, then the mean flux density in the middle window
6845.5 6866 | 0.9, 30.7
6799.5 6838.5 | 1.1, 31.8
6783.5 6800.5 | 0.1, 33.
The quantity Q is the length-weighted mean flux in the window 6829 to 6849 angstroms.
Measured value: 29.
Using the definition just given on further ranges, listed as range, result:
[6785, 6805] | 33.1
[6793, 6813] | 33.1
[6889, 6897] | 35.1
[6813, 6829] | 31.7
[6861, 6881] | 28.8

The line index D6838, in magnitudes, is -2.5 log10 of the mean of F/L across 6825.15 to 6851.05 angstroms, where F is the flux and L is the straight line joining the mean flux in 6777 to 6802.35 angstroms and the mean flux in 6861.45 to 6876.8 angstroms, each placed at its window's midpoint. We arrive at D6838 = 0.05 mag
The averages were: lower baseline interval 33.3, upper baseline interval 29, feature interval 29.4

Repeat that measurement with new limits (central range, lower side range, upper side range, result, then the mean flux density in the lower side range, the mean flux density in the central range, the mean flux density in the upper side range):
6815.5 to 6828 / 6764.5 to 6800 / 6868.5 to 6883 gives -0.01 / 32.7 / 31.6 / 29.5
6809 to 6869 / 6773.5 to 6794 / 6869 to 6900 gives 0.06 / 33.7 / 30.7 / 31.1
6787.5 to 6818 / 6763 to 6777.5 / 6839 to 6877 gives -0.09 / 31.1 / 33.6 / 30.2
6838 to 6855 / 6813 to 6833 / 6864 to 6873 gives -0.03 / 31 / 30.6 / 28.4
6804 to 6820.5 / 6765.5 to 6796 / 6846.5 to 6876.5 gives -0.07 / 32.8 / 34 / 30.3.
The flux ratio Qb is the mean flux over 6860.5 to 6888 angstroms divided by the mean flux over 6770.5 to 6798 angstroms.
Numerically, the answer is 0.9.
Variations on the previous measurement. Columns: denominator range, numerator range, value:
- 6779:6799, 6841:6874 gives 0.92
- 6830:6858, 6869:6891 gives 1.01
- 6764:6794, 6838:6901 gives 0.94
